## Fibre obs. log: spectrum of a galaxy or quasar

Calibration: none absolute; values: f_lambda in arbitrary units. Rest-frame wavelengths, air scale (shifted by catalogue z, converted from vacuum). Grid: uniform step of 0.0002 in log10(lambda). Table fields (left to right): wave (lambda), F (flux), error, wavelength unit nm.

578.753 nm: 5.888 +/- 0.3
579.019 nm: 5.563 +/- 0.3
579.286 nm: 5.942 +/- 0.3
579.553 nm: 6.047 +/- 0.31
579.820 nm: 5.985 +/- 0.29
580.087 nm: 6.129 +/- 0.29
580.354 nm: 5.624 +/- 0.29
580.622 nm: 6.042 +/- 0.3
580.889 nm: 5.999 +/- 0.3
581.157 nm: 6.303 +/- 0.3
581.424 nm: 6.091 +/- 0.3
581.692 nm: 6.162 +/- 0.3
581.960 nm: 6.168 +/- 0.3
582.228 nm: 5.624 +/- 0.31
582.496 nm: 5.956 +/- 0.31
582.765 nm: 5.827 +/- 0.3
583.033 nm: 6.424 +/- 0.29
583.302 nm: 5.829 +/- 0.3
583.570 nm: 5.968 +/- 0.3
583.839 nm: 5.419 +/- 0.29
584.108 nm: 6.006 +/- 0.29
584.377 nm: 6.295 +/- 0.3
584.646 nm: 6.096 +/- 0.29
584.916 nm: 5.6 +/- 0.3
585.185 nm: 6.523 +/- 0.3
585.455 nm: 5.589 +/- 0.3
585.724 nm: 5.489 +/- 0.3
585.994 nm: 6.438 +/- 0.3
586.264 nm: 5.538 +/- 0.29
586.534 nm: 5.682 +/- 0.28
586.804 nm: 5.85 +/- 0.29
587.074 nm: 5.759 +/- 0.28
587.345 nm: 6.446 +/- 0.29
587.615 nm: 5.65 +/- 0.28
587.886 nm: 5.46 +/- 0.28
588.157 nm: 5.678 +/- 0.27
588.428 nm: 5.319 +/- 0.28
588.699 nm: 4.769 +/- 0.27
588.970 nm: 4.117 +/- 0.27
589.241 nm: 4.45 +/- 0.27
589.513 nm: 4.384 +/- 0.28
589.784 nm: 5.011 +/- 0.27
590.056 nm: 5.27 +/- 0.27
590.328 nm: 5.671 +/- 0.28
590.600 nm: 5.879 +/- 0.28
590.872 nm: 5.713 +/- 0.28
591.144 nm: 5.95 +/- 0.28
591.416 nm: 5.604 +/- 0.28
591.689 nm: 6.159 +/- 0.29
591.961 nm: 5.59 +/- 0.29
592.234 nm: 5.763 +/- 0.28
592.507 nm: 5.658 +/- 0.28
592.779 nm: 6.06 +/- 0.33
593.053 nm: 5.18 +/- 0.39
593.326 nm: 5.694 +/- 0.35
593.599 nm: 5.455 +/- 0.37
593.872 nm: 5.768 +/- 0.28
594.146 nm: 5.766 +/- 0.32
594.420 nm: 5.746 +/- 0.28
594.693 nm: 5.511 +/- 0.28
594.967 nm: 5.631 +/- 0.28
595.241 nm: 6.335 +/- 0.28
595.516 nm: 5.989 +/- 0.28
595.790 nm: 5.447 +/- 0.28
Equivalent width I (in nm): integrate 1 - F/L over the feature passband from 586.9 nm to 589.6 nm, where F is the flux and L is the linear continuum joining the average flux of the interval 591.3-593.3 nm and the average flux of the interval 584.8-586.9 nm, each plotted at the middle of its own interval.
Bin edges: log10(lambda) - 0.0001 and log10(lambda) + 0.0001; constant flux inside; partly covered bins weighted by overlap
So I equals 0.27 nm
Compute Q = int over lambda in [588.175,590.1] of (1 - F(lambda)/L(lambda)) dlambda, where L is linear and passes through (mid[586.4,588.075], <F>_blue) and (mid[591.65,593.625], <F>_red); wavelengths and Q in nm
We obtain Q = 0.32 nm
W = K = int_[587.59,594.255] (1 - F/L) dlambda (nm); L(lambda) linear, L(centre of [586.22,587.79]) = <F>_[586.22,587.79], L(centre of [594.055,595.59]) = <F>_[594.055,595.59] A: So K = 0.45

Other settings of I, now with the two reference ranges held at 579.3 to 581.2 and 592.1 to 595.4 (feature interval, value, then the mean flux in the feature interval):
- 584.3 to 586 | -0.02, 5.96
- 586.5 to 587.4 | -0.01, 5.92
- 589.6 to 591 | 0.08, 5.47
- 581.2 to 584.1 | -0.01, 5.96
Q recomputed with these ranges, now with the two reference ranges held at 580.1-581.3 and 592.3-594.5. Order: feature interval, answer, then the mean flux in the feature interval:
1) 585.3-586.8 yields 0.02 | 5.77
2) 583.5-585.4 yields -0.02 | 5.97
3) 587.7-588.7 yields 0.07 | 5.39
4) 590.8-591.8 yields -0.02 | 5.86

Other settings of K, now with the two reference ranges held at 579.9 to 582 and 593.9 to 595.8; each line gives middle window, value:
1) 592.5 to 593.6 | 0.039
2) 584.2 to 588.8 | 0.131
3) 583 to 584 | 0.025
